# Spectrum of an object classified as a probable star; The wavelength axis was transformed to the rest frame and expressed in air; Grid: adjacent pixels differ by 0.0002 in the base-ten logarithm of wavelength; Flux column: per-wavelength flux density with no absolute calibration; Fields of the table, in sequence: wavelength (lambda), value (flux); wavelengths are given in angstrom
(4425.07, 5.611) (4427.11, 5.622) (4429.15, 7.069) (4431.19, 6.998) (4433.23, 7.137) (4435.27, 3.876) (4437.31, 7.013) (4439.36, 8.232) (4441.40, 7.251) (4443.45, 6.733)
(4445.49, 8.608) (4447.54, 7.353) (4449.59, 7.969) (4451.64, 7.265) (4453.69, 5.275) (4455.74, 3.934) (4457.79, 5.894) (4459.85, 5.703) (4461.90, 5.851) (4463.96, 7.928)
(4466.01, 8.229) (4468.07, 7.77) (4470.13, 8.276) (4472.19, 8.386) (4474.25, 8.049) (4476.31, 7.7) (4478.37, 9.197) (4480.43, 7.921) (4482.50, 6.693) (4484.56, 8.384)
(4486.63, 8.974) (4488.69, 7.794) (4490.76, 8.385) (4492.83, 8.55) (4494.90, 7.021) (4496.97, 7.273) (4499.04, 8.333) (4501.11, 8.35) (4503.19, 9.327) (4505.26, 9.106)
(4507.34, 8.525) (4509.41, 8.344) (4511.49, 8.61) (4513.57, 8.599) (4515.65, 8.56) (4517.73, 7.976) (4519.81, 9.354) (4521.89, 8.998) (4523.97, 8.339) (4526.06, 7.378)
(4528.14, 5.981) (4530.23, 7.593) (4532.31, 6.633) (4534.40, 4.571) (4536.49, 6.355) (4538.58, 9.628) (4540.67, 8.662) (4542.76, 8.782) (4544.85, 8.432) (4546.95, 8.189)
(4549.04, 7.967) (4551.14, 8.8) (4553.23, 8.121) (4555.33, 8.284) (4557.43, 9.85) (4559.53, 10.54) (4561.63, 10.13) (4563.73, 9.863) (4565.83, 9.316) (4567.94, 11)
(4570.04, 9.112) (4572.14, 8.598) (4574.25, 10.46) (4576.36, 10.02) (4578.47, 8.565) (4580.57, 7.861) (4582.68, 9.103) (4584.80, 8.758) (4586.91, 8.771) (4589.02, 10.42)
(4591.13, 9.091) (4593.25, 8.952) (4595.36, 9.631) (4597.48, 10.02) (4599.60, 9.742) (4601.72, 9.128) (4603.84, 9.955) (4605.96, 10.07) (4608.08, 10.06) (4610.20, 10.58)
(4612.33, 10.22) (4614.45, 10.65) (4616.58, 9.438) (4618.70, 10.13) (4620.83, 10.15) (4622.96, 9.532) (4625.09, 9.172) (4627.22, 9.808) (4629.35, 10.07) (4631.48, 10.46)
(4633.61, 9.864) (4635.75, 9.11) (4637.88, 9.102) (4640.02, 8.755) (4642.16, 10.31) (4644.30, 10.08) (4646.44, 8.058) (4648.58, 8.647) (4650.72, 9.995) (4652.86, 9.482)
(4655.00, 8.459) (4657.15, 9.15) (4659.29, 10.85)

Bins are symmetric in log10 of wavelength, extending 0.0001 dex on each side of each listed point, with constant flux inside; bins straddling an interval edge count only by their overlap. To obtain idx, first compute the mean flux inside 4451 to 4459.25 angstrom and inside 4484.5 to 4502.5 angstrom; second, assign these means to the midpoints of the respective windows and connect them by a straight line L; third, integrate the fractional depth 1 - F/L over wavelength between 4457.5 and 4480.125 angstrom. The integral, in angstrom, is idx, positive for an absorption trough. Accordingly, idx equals -4.0 angstrom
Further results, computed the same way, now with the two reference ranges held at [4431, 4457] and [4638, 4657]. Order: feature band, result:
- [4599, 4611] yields -1.7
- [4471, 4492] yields -2.8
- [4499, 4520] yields -3.1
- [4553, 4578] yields -4.3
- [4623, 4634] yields -1.1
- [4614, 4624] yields -1.2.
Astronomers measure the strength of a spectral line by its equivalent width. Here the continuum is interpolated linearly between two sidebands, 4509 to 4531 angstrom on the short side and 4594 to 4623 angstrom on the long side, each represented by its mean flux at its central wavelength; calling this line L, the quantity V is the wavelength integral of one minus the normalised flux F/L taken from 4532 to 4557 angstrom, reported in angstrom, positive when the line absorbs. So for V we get 2.05 angstrom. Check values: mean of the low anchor 8.16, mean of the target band 7.95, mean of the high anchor 9.95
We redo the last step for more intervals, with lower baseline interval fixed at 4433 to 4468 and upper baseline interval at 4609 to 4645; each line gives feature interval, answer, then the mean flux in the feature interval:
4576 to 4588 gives 0.4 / 8.78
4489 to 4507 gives -1.7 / 8.28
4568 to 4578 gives -0.8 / 9.63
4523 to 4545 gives 2.1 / 7.45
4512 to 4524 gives -1.1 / 8.66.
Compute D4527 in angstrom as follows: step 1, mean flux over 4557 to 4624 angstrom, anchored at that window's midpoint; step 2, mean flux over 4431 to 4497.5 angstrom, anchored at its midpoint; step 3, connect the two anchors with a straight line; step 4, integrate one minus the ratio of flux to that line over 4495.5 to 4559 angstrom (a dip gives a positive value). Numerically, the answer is 2.3 angstrom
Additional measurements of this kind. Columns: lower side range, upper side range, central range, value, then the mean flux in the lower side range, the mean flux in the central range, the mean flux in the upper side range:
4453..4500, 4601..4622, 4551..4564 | -0.51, 7.47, 9.38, 10.1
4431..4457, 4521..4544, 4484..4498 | -1.74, 6.73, 8.04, 7.54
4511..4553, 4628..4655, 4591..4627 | -3.19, 7.97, 9.81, 9.46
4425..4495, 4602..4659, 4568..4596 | -0.80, 7.25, 9.24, 9.67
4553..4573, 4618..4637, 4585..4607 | 0.30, 9.55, 9.55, 9.8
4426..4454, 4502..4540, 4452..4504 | -0.80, 6.92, 7.56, 8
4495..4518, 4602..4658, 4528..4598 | 1.55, 8.41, 8.8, 9.66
